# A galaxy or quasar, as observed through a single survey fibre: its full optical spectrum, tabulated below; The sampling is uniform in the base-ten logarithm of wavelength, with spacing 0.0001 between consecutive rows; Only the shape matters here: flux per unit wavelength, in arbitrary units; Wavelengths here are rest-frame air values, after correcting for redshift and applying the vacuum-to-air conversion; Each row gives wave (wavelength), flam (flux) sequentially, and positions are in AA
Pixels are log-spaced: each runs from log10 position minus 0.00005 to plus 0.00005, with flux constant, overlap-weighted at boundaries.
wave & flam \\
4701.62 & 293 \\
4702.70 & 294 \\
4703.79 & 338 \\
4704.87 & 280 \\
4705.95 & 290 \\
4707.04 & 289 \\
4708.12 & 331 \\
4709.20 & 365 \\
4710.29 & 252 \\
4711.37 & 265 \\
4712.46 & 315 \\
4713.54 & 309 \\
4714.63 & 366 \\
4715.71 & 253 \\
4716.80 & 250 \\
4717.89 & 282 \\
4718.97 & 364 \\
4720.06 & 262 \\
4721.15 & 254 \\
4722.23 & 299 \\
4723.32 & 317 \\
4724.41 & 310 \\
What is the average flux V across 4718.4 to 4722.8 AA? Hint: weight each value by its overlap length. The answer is 295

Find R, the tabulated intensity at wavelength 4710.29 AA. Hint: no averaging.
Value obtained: 252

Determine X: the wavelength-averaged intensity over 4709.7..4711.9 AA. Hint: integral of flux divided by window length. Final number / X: 260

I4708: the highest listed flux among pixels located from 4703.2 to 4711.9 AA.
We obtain 365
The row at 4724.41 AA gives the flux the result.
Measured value 310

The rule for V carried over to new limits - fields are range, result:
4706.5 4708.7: 312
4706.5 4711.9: 301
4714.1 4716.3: 308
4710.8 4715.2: 313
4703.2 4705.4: 308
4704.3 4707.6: 288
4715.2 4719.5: 287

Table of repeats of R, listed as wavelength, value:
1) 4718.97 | 364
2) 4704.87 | 280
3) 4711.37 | 265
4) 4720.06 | 262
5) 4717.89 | 282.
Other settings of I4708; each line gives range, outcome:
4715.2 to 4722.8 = 364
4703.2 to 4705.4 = 338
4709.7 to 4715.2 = 366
